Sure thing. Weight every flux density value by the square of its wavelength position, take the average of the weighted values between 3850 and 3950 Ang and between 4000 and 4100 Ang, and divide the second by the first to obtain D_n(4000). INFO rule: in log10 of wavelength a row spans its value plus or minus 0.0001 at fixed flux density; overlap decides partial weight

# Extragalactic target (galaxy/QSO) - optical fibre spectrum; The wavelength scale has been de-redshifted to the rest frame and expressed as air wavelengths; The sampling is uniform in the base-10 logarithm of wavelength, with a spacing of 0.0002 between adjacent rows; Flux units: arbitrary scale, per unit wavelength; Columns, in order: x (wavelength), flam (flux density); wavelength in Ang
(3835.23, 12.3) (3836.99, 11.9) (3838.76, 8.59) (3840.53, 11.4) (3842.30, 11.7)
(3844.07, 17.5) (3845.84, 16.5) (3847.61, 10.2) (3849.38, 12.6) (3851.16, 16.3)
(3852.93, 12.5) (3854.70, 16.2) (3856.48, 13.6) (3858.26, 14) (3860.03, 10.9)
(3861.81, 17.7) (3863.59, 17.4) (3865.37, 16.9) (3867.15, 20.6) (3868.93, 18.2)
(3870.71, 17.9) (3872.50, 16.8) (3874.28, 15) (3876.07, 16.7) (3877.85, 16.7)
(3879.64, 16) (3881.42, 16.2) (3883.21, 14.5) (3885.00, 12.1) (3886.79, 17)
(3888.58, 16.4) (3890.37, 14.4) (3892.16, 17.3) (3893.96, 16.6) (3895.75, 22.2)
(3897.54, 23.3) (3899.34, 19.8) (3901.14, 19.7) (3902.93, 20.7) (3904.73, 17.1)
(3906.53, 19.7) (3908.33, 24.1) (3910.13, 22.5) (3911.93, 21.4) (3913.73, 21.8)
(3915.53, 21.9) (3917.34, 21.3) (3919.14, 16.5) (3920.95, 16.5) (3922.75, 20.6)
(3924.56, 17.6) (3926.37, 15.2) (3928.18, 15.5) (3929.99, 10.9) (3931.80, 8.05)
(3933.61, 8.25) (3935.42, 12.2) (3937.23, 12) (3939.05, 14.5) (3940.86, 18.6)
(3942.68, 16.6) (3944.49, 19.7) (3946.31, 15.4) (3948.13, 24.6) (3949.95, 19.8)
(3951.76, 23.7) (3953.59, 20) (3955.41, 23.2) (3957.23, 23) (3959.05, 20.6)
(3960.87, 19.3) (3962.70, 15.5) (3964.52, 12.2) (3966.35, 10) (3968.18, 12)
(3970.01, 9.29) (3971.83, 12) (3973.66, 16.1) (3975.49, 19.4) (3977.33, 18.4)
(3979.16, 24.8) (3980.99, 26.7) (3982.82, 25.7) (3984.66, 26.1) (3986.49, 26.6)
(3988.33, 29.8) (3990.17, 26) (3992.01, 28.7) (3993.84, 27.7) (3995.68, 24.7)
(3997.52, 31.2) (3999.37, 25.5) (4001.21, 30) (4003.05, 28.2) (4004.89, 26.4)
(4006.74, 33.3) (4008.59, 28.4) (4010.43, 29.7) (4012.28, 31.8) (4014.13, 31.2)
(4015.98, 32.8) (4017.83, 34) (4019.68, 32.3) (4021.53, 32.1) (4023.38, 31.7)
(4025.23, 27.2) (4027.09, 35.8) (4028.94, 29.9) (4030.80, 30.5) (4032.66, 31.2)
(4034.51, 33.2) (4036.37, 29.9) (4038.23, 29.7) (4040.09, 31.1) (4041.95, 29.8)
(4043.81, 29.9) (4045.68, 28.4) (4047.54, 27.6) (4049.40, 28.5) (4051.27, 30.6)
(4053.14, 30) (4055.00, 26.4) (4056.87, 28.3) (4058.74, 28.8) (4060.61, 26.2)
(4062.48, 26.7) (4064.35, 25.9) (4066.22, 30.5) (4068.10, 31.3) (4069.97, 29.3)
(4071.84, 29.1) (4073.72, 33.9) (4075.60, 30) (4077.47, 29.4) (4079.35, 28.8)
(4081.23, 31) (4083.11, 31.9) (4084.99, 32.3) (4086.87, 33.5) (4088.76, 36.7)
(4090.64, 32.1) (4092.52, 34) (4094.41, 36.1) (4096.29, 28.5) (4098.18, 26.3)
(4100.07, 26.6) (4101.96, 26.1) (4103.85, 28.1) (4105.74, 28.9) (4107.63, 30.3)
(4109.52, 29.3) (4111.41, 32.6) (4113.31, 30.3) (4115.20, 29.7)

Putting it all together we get 1.92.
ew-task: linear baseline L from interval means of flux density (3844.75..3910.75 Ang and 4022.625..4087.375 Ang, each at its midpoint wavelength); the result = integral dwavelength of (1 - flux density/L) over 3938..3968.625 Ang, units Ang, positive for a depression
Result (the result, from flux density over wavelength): 5.71 Ang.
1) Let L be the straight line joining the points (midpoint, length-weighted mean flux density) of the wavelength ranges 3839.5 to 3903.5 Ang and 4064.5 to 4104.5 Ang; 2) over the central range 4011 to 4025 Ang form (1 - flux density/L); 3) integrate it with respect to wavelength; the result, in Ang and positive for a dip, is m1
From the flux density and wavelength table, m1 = -3.1 Ang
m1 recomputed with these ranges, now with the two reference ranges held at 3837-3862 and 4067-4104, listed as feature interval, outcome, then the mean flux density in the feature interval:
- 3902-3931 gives -1.1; 18.9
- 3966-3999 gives 1.6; 22.2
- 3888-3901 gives -1.5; 18.7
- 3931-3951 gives 4.7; 15.5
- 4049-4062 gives 0.1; 28.3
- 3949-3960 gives -0.3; 21.7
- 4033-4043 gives -1.3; 30.8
